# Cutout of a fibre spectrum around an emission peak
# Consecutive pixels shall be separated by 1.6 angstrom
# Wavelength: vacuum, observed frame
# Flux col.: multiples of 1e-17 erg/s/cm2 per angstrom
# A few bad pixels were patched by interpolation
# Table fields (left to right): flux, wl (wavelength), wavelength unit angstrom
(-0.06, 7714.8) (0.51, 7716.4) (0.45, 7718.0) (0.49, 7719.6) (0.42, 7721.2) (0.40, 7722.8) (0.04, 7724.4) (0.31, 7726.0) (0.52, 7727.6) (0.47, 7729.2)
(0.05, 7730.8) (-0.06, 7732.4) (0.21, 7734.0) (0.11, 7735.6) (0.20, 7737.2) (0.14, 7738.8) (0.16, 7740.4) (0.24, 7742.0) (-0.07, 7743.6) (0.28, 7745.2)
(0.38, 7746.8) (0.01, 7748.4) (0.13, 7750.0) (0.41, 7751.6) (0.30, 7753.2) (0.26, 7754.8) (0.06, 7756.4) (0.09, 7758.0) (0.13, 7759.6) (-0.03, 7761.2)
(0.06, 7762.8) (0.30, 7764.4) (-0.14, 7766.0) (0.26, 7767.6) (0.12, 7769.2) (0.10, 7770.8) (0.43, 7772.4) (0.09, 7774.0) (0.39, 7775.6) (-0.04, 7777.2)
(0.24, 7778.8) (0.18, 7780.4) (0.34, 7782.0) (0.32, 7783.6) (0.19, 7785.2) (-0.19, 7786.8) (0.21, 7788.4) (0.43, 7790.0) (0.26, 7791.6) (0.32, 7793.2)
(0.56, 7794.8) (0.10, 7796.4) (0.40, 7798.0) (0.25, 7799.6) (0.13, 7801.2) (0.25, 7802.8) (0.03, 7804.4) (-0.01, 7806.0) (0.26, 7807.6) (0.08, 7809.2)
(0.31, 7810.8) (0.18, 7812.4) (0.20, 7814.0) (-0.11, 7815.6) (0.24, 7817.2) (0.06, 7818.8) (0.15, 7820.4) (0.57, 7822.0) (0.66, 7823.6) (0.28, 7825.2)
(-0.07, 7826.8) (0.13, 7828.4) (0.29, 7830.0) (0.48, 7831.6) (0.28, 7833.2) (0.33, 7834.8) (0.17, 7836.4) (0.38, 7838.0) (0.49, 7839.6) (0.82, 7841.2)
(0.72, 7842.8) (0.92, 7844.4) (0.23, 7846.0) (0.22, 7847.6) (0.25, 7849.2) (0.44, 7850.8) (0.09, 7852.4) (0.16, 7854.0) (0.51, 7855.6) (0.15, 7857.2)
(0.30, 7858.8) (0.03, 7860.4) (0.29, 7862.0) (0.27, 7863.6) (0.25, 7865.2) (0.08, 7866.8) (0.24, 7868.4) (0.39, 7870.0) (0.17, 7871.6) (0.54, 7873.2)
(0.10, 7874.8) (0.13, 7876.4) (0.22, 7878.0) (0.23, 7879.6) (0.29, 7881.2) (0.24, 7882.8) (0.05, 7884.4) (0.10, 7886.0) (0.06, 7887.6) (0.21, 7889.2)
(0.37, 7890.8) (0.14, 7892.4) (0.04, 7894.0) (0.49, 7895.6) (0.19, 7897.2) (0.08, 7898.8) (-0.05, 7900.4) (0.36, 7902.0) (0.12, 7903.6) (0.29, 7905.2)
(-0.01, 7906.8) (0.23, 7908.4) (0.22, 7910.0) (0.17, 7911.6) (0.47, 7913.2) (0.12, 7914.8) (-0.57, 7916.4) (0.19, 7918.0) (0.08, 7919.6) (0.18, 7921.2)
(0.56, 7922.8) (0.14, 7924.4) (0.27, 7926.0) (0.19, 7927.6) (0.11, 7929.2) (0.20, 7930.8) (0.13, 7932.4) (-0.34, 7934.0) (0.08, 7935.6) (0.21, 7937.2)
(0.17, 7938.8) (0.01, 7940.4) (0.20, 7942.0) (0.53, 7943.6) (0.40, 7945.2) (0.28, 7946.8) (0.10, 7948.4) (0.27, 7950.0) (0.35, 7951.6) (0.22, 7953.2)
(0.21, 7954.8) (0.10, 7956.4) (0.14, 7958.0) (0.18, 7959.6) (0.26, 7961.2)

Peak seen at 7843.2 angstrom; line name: H-gamma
